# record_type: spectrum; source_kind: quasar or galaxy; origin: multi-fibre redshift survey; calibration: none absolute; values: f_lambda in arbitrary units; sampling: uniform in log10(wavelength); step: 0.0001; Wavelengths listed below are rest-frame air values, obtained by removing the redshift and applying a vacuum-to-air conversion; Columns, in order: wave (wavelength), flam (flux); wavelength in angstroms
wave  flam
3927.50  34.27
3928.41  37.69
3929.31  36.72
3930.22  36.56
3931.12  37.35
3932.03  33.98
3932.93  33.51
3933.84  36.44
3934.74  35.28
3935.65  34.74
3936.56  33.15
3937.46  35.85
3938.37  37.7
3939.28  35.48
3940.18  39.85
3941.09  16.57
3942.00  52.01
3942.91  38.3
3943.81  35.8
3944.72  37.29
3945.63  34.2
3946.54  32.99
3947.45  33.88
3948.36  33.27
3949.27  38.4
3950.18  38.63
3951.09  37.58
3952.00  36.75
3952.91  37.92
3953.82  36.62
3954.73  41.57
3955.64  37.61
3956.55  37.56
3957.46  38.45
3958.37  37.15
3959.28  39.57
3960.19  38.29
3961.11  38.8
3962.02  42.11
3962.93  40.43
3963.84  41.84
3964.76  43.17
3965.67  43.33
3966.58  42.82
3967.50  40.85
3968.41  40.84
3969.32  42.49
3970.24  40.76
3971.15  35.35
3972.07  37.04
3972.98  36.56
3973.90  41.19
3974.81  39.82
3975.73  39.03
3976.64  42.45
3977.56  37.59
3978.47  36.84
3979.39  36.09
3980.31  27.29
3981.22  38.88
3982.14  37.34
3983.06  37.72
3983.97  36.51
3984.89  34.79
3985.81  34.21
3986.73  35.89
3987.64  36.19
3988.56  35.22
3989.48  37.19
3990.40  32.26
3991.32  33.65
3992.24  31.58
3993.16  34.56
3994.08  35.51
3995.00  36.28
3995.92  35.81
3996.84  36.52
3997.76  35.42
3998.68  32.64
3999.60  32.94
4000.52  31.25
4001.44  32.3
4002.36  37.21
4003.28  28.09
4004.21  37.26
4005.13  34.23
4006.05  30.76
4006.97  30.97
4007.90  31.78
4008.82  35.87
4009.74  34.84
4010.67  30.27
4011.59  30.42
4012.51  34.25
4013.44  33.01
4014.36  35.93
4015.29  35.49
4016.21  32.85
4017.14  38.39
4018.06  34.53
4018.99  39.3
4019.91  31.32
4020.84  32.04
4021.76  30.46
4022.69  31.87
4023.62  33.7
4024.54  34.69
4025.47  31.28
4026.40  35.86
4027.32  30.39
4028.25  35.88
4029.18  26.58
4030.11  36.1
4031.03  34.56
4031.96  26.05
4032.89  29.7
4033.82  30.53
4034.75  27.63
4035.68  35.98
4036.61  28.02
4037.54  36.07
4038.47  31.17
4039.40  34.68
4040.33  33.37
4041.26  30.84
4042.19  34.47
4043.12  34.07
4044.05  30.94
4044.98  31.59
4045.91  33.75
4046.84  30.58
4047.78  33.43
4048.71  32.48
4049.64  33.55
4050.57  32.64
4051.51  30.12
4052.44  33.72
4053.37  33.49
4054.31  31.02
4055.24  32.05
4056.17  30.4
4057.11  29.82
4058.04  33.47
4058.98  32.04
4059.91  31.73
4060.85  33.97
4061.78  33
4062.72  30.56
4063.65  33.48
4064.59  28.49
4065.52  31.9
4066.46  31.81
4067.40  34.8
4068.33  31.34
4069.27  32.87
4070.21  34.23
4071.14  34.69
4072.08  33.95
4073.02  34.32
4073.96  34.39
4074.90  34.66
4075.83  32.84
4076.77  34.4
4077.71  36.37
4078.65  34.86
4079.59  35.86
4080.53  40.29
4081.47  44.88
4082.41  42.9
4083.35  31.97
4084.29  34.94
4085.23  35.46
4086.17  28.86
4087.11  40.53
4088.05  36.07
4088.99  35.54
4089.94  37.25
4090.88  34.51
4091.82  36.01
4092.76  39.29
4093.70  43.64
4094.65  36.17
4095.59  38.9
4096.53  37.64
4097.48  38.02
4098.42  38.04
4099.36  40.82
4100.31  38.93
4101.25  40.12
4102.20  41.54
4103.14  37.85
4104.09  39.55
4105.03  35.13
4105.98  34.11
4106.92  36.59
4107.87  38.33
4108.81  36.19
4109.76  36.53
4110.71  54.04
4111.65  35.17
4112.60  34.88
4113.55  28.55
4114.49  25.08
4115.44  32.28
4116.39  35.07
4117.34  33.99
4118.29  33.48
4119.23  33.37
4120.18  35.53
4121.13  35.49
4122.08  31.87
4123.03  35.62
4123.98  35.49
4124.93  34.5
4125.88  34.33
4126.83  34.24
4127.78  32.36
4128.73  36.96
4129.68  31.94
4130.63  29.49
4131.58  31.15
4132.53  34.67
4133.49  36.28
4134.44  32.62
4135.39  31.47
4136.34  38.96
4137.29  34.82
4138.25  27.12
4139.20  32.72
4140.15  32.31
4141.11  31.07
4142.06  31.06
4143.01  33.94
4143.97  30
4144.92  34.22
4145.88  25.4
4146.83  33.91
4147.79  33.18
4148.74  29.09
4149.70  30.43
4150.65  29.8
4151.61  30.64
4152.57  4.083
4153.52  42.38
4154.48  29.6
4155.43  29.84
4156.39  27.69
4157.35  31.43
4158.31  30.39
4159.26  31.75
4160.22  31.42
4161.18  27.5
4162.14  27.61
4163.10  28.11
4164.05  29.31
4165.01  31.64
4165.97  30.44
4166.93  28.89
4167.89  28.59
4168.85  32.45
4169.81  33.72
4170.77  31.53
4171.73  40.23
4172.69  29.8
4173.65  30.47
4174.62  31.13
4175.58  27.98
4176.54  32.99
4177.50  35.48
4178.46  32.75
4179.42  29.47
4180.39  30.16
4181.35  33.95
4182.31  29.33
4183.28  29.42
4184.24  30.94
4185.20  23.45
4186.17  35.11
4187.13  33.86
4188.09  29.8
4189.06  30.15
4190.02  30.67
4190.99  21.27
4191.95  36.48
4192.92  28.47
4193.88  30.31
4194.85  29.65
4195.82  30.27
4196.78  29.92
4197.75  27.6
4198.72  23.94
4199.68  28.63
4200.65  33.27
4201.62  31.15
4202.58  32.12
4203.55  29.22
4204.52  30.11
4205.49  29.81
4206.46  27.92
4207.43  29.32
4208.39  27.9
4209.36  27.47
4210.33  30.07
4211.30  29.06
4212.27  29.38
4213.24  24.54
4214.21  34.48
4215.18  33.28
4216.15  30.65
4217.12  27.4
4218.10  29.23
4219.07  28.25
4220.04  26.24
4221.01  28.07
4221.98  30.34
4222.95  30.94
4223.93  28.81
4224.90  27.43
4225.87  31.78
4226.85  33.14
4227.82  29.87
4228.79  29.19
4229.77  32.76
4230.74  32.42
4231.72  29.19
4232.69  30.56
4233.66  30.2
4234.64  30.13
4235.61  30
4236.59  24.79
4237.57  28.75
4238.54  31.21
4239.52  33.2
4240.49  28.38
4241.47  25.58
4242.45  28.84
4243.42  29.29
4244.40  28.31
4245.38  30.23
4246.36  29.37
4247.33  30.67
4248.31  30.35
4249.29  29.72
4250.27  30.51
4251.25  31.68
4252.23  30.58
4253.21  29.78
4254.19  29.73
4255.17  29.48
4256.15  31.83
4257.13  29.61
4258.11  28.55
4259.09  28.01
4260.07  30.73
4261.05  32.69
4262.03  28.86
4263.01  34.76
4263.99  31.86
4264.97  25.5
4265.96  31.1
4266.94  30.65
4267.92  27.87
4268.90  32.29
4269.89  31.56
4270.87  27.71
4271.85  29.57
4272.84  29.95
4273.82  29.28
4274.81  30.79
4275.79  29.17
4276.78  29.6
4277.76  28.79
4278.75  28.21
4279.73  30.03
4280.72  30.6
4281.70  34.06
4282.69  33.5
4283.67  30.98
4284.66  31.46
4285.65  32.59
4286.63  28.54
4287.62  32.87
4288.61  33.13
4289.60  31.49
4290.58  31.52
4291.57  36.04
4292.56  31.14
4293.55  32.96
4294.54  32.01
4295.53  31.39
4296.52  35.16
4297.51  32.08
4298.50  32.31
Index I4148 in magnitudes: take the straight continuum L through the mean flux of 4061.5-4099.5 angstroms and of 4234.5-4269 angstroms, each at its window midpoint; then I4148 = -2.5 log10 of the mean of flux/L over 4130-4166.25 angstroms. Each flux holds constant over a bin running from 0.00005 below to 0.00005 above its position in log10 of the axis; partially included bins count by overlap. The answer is 0.09 mag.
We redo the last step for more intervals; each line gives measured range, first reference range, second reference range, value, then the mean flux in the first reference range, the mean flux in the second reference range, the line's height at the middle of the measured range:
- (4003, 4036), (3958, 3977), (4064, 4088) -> 0.15 mag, 40.2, 34.9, 37.6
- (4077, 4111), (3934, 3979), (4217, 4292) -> -0.10 mag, 38.1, 30.2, 34.4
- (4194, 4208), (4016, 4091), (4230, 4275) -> 0.05 mag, 33.4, 29.9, 30.8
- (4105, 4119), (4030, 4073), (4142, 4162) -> -0.15 mag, 32.3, 29.8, 30.8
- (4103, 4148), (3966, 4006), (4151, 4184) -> -0.07 mag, 36.2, 30.4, 31.7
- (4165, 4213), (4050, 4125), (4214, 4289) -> 0.06 mag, 35.2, 30.1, 32.1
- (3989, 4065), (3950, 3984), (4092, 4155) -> 0.13 mag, 38.8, 34.3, 37.1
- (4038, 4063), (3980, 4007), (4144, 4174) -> 0.02 mag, 34.4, 30.2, 33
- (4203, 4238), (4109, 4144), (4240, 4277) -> 0.05 mag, 33.8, 29.9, 31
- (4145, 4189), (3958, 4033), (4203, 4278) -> 0.04 mag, 35.5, 29.7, 31.5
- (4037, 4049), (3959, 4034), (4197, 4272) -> 0.05 mag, 35.4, 29.7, 34.3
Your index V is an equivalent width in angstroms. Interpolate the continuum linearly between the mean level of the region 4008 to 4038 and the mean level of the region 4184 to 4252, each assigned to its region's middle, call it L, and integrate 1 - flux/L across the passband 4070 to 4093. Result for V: -2.9 angstroms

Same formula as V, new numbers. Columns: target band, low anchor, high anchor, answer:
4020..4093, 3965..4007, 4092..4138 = 5.4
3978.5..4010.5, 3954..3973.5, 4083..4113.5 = 4.0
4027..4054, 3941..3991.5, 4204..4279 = 2.6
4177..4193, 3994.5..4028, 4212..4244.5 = -0.1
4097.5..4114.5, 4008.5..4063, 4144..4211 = -3.4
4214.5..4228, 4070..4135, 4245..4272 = 0.8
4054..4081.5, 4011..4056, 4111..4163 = -0.9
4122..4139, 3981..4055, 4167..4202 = -1.1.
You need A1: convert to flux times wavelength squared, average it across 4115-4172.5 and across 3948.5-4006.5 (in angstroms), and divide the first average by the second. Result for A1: 0.9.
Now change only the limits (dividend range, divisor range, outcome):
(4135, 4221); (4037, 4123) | 0.91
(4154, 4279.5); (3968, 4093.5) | 0.96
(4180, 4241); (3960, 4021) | 0.92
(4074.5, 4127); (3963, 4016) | 1.07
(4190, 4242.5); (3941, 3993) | 0.89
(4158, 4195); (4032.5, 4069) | 1.02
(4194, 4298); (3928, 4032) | 0.96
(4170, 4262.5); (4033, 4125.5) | 0.92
